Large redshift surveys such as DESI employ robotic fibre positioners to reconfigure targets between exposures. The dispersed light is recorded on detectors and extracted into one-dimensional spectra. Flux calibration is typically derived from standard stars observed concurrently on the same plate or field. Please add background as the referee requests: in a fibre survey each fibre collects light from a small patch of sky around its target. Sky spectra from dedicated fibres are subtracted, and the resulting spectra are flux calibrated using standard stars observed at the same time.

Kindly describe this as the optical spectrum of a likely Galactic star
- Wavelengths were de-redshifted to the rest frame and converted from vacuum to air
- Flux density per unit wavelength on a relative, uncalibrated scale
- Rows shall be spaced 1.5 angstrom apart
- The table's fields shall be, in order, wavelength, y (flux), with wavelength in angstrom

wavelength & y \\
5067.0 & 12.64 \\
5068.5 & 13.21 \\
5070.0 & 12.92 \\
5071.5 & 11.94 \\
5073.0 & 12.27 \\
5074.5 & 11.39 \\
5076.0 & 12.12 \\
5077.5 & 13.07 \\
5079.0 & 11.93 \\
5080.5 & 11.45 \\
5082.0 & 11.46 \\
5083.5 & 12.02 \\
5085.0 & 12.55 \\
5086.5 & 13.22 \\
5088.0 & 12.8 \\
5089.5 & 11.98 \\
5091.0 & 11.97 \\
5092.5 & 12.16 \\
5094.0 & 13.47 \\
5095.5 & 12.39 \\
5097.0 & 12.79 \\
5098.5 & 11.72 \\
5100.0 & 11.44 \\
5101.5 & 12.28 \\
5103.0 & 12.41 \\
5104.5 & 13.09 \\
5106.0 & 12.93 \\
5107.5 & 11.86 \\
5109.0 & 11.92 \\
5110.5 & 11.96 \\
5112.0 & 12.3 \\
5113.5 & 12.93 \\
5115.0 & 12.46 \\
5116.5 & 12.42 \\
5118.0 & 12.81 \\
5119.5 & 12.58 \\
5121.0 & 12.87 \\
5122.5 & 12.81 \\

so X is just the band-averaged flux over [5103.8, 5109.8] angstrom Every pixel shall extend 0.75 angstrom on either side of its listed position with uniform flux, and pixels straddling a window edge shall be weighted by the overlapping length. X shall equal 12.4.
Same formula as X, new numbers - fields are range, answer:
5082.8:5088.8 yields 12.6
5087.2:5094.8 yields 12.5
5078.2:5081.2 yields 11.7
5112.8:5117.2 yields 12.6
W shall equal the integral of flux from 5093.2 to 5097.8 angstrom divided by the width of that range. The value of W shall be 12.9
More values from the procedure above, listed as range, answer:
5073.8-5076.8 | 11.8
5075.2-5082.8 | 12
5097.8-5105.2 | 12.2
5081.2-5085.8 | 12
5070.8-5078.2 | 12.2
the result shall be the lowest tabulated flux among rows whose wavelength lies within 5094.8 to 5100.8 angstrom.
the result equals 11.44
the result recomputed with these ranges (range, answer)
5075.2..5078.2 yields 12.12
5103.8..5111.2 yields 11.86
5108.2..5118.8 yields 11.92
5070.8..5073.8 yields 11.94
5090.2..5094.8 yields 11.97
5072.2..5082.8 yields 11.39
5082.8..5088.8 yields 12.02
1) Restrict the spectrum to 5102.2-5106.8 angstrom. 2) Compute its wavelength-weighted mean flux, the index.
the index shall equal 12.8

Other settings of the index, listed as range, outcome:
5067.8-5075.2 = 12.3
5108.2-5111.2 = 11.9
